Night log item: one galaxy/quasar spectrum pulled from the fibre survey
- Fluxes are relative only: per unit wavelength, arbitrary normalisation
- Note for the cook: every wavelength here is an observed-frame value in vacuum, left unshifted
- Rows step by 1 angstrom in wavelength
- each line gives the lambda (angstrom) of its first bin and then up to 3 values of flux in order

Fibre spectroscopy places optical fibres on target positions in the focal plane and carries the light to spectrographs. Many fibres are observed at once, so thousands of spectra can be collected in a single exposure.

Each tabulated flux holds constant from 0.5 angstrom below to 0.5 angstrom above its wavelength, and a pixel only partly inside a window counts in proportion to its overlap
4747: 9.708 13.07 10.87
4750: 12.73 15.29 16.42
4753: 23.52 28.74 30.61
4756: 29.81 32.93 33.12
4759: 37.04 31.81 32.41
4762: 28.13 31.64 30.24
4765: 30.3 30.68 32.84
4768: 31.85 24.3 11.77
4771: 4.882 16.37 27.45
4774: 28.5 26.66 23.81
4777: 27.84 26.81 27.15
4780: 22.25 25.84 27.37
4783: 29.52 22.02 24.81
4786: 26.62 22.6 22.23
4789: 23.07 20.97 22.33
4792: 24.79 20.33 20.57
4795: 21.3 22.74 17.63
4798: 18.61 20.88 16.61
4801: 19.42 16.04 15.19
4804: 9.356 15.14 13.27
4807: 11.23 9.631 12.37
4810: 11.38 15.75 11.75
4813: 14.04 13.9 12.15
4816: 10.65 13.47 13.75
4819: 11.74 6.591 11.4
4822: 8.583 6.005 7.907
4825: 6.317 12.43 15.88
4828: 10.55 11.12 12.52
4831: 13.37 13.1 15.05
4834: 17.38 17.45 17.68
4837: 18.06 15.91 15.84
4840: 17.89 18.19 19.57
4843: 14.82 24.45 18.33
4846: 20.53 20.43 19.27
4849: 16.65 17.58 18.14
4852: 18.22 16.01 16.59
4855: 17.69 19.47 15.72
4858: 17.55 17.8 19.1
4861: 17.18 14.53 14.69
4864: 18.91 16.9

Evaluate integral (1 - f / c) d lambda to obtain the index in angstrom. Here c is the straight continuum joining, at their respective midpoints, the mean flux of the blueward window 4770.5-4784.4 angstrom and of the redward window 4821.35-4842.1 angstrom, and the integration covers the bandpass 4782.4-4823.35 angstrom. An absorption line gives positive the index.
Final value 6.2 angstrom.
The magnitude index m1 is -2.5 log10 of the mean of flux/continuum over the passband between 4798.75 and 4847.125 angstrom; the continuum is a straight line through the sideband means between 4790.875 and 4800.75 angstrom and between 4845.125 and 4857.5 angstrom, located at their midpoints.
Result 0.34 mag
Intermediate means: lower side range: 20.5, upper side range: 18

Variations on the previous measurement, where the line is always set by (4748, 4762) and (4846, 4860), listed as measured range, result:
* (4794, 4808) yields 0.30 mag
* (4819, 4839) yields 0.49 mag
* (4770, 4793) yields -0.01 mag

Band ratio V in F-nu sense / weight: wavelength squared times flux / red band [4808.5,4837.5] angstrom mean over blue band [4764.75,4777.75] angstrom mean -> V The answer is 0.52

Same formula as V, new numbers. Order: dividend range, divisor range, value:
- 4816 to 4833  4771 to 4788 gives 0.46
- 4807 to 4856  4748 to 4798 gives 0.61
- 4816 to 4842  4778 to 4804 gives 0.61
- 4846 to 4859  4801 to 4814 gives 1.38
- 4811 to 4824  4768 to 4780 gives 0.50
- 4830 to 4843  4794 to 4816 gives 1.09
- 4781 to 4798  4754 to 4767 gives 0.74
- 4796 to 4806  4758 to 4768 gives 0.53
